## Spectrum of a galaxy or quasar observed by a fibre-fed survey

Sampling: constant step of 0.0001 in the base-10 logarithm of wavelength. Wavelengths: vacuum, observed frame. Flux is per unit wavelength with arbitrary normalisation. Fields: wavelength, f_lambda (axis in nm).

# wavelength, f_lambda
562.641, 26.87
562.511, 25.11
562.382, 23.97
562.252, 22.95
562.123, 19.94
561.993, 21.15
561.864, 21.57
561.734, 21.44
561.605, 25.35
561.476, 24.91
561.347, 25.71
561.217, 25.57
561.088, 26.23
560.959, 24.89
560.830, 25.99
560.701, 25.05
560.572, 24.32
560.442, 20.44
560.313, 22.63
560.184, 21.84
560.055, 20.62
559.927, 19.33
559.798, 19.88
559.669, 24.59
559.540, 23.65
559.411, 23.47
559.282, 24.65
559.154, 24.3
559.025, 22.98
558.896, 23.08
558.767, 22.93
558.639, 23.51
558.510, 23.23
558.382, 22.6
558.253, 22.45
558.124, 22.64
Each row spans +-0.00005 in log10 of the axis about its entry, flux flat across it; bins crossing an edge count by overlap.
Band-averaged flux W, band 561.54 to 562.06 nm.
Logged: 22.4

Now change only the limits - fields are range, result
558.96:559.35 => 24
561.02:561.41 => 25.8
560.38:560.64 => 22.4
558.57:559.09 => 23.1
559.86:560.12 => 20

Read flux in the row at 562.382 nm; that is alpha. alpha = 23.97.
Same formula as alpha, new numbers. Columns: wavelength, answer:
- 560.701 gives 25.05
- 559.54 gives 23.65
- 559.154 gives 24.3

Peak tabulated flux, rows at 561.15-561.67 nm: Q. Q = 25.71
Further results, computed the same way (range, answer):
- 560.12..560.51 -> 22.63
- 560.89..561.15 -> 26.23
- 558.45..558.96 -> 23.51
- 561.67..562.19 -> 21.57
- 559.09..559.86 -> 24.65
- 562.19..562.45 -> 23.97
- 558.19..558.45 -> 22.6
